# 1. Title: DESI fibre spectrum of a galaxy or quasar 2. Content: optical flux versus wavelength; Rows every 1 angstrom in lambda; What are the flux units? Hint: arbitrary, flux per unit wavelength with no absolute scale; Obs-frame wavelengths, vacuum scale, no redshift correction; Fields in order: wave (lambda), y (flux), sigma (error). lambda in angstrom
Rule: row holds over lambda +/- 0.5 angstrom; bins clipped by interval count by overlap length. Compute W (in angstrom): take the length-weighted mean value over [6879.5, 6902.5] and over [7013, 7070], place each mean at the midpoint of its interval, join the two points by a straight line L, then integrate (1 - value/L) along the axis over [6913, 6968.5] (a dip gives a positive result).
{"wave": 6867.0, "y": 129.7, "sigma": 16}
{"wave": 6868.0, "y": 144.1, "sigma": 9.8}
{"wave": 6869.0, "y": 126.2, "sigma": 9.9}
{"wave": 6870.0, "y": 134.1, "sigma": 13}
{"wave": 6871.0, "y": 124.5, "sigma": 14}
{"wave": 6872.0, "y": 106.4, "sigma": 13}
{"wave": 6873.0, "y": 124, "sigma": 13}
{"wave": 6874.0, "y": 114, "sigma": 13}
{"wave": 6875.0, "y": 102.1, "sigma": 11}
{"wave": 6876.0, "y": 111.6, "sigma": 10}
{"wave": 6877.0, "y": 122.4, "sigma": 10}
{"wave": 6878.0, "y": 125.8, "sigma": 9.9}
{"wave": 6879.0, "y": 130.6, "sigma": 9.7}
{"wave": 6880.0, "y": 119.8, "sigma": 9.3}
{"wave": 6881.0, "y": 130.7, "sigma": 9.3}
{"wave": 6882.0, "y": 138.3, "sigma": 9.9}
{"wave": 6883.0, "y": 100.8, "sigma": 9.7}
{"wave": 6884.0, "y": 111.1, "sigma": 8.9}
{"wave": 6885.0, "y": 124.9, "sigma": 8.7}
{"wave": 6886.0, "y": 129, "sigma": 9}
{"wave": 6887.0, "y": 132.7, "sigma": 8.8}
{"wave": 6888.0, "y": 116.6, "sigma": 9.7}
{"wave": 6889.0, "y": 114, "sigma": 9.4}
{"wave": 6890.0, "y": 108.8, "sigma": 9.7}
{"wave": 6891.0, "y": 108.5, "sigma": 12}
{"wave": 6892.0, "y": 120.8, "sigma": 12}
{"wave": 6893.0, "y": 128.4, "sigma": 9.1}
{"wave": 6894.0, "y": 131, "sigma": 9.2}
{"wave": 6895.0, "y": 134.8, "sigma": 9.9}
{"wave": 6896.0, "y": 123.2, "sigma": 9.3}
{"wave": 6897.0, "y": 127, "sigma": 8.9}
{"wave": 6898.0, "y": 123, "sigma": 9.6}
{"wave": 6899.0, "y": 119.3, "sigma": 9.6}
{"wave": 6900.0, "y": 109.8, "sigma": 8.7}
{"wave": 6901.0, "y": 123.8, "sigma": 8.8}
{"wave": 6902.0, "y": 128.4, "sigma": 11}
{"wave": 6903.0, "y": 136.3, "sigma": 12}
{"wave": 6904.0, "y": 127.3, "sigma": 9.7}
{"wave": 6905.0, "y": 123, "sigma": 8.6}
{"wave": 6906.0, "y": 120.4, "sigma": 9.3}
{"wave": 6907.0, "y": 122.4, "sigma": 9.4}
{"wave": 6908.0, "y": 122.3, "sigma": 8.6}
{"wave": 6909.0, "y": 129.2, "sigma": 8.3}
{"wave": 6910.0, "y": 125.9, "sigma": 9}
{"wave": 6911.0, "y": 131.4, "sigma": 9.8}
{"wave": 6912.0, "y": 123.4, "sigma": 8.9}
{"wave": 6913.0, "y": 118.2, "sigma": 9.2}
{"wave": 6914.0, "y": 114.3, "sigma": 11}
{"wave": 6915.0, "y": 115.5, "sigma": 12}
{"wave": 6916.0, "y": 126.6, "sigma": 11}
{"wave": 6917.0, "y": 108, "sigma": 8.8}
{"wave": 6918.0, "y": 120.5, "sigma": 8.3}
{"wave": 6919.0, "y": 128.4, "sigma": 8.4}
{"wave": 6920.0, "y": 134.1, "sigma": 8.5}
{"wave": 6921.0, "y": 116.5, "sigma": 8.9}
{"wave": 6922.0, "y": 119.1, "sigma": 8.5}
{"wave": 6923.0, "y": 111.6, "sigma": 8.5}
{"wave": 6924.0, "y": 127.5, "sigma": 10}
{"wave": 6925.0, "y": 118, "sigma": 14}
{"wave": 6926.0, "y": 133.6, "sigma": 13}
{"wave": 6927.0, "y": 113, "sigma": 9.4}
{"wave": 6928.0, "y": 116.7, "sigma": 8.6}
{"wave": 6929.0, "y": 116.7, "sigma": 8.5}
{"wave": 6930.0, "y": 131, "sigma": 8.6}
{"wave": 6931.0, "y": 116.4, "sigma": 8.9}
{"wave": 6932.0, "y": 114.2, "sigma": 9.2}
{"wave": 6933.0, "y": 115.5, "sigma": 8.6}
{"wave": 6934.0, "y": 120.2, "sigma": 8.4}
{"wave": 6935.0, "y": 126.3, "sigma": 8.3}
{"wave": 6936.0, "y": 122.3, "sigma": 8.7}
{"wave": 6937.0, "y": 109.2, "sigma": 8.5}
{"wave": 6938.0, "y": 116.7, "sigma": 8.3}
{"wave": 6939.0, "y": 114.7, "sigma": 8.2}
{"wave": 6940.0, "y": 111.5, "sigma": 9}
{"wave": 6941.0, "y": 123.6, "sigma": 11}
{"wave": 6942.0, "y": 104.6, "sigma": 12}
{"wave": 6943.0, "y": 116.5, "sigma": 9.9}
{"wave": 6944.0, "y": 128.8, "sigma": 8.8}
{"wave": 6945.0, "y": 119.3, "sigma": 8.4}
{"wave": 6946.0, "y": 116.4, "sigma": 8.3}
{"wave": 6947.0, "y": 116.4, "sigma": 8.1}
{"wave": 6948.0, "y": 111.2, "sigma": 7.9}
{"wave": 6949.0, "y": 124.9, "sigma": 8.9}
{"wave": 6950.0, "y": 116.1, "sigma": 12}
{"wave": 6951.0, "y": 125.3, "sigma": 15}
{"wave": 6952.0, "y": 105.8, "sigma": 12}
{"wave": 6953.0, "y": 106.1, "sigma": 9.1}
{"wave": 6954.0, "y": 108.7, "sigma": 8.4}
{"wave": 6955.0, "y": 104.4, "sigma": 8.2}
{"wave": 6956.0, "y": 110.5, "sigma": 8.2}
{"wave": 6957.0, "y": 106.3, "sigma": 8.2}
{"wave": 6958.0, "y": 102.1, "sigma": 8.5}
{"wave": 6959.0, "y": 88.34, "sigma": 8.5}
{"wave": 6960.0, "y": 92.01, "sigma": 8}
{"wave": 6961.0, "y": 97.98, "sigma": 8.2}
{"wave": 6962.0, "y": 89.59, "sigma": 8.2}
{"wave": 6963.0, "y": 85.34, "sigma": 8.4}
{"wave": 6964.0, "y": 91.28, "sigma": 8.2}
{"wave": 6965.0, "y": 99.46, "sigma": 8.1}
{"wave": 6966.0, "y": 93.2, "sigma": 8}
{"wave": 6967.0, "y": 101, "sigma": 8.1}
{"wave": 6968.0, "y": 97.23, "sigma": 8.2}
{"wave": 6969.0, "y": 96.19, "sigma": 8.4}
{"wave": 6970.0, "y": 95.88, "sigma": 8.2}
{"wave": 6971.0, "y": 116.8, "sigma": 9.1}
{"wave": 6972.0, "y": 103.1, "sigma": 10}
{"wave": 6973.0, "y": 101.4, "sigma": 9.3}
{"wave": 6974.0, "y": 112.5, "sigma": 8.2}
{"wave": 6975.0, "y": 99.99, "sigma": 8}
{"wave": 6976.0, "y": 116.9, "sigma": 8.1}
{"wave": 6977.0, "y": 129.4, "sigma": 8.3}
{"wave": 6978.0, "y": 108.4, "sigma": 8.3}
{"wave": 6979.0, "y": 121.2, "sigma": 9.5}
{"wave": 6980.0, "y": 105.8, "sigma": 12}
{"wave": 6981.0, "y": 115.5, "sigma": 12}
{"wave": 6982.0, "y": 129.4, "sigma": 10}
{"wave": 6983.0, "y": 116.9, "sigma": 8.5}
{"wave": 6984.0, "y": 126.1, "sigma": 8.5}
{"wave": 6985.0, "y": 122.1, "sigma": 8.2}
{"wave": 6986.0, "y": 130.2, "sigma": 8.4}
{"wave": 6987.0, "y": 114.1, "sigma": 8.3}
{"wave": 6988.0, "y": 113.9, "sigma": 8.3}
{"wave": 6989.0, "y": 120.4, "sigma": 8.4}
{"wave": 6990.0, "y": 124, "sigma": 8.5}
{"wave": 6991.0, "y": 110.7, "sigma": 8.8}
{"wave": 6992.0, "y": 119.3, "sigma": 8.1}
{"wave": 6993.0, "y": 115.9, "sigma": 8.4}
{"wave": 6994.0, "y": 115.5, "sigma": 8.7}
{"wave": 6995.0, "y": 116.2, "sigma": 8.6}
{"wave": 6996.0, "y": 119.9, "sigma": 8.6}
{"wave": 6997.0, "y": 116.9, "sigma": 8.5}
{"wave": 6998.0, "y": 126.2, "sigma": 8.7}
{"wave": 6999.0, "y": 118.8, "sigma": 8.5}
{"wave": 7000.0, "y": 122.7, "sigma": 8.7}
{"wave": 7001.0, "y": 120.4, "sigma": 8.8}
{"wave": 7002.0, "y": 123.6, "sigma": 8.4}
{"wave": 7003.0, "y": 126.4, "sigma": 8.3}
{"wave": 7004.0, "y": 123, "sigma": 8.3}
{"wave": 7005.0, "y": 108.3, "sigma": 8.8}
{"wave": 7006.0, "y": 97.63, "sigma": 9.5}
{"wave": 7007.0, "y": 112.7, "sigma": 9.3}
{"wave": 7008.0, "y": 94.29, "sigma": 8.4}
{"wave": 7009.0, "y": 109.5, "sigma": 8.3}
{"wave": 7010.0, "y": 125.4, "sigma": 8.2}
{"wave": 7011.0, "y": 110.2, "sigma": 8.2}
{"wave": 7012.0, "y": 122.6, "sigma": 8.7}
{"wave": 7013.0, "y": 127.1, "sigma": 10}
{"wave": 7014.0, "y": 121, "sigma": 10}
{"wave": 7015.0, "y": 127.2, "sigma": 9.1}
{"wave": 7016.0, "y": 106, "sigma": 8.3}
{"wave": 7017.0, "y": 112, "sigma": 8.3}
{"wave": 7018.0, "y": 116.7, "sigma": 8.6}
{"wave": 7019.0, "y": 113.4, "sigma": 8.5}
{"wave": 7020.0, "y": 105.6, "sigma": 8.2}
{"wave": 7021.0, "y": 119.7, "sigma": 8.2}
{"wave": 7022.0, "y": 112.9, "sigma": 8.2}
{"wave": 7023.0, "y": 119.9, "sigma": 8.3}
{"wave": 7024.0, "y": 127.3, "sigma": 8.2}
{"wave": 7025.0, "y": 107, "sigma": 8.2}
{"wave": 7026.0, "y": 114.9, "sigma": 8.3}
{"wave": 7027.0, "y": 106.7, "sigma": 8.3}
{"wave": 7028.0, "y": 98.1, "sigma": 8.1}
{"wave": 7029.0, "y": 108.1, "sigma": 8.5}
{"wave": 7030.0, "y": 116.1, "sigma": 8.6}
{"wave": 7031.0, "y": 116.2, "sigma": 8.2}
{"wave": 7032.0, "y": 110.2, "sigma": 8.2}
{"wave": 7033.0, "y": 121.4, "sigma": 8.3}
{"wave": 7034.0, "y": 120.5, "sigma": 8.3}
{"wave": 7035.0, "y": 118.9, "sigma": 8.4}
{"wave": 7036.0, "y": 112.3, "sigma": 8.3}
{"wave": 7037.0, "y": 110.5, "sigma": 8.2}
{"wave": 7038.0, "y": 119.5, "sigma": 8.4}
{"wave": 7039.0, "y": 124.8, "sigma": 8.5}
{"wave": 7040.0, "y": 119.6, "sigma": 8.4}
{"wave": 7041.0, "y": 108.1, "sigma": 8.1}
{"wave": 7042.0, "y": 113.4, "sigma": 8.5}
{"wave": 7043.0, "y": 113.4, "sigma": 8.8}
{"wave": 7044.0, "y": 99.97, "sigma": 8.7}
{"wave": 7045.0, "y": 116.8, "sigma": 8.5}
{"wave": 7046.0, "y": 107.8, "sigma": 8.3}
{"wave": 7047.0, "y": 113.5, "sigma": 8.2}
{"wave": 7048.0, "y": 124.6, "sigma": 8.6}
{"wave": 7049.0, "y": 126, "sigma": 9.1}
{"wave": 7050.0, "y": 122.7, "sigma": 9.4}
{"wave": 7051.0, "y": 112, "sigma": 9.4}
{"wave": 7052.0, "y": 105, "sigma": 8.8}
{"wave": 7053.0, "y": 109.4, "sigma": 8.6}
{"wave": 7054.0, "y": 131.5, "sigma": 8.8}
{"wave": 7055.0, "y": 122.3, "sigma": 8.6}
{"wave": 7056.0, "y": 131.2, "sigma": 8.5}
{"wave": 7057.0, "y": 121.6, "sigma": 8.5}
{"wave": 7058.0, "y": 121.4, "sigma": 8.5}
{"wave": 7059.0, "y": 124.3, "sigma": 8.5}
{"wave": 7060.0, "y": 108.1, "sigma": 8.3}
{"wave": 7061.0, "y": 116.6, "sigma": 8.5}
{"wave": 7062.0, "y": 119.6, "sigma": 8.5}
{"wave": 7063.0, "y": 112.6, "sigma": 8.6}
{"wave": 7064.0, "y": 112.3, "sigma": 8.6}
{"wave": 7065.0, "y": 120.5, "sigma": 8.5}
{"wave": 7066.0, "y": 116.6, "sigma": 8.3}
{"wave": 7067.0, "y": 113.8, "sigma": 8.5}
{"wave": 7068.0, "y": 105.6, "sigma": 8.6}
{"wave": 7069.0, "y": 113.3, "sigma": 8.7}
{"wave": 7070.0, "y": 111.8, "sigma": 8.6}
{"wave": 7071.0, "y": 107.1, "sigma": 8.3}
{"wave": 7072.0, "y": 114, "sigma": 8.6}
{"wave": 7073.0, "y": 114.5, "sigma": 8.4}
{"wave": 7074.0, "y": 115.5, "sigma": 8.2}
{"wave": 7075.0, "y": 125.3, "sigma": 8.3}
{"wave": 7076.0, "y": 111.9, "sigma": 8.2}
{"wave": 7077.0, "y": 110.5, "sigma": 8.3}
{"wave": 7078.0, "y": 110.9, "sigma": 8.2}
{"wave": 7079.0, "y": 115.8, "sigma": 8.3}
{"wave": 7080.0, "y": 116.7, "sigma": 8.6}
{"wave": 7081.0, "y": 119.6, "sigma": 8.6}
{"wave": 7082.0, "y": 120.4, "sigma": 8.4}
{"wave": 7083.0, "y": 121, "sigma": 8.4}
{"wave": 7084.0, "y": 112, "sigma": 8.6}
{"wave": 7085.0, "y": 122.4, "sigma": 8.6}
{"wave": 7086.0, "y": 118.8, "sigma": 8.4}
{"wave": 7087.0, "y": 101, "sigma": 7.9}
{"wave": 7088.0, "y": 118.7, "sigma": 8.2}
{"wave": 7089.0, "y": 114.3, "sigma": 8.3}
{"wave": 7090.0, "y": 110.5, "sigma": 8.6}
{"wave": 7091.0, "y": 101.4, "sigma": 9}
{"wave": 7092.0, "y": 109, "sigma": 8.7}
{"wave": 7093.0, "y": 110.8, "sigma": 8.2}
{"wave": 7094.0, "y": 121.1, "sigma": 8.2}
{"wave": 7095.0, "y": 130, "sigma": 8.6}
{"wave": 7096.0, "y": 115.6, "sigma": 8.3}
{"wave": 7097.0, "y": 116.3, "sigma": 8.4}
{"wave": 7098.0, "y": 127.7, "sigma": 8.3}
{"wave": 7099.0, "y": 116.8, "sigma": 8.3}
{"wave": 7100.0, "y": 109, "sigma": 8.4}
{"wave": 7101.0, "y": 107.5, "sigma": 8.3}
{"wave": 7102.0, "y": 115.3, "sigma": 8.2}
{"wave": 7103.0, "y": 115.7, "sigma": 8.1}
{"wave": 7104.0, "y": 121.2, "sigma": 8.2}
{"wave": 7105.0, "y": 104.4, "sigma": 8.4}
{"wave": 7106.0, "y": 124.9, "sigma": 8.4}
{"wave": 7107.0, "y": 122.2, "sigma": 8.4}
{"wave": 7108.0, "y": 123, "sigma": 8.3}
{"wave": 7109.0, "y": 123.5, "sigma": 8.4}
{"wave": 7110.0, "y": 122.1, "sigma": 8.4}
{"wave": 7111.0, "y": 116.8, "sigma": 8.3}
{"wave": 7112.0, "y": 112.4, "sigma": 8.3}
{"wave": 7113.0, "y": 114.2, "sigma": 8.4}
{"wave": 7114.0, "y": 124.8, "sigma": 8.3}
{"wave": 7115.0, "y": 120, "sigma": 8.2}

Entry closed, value 3.3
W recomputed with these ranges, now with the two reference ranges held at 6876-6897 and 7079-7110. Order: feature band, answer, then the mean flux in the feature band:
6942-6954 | 0.5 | 116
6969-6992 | 0.9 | 115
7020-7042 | 0.7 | 115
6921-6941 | 0.4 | 119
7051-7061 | -0.1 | 119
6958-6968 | 2.2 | 93.8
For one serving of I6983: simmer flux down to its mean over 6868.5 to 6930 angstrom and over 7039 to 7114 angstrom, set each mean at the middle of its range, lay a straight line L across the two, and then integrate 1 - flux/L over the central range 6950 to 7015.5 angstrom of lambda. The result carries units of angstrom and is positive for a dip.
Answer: 4.1 angstrom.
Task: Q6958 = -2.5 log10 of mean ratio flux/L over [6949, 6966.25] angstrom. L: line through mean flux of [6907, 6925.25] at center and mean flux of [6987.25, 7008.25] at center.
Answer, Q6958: 0.17 mag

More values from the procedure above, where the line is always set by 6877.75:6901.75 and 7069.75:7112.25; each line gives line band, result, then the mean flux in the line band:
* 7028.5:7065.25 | 0.007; 117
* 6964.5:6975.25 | 0.178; 102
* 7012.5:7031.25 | 0.033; 114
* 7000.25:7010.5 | 0.039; 114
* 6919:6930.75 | -0.006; 122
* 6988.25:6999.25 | 0.005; 118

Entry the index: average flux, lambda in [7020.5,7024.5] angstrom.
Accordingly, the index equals 120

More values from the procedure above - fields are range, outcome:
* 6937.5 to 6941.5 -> 117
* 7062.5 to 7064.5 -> 112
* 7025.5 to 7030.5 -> 109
